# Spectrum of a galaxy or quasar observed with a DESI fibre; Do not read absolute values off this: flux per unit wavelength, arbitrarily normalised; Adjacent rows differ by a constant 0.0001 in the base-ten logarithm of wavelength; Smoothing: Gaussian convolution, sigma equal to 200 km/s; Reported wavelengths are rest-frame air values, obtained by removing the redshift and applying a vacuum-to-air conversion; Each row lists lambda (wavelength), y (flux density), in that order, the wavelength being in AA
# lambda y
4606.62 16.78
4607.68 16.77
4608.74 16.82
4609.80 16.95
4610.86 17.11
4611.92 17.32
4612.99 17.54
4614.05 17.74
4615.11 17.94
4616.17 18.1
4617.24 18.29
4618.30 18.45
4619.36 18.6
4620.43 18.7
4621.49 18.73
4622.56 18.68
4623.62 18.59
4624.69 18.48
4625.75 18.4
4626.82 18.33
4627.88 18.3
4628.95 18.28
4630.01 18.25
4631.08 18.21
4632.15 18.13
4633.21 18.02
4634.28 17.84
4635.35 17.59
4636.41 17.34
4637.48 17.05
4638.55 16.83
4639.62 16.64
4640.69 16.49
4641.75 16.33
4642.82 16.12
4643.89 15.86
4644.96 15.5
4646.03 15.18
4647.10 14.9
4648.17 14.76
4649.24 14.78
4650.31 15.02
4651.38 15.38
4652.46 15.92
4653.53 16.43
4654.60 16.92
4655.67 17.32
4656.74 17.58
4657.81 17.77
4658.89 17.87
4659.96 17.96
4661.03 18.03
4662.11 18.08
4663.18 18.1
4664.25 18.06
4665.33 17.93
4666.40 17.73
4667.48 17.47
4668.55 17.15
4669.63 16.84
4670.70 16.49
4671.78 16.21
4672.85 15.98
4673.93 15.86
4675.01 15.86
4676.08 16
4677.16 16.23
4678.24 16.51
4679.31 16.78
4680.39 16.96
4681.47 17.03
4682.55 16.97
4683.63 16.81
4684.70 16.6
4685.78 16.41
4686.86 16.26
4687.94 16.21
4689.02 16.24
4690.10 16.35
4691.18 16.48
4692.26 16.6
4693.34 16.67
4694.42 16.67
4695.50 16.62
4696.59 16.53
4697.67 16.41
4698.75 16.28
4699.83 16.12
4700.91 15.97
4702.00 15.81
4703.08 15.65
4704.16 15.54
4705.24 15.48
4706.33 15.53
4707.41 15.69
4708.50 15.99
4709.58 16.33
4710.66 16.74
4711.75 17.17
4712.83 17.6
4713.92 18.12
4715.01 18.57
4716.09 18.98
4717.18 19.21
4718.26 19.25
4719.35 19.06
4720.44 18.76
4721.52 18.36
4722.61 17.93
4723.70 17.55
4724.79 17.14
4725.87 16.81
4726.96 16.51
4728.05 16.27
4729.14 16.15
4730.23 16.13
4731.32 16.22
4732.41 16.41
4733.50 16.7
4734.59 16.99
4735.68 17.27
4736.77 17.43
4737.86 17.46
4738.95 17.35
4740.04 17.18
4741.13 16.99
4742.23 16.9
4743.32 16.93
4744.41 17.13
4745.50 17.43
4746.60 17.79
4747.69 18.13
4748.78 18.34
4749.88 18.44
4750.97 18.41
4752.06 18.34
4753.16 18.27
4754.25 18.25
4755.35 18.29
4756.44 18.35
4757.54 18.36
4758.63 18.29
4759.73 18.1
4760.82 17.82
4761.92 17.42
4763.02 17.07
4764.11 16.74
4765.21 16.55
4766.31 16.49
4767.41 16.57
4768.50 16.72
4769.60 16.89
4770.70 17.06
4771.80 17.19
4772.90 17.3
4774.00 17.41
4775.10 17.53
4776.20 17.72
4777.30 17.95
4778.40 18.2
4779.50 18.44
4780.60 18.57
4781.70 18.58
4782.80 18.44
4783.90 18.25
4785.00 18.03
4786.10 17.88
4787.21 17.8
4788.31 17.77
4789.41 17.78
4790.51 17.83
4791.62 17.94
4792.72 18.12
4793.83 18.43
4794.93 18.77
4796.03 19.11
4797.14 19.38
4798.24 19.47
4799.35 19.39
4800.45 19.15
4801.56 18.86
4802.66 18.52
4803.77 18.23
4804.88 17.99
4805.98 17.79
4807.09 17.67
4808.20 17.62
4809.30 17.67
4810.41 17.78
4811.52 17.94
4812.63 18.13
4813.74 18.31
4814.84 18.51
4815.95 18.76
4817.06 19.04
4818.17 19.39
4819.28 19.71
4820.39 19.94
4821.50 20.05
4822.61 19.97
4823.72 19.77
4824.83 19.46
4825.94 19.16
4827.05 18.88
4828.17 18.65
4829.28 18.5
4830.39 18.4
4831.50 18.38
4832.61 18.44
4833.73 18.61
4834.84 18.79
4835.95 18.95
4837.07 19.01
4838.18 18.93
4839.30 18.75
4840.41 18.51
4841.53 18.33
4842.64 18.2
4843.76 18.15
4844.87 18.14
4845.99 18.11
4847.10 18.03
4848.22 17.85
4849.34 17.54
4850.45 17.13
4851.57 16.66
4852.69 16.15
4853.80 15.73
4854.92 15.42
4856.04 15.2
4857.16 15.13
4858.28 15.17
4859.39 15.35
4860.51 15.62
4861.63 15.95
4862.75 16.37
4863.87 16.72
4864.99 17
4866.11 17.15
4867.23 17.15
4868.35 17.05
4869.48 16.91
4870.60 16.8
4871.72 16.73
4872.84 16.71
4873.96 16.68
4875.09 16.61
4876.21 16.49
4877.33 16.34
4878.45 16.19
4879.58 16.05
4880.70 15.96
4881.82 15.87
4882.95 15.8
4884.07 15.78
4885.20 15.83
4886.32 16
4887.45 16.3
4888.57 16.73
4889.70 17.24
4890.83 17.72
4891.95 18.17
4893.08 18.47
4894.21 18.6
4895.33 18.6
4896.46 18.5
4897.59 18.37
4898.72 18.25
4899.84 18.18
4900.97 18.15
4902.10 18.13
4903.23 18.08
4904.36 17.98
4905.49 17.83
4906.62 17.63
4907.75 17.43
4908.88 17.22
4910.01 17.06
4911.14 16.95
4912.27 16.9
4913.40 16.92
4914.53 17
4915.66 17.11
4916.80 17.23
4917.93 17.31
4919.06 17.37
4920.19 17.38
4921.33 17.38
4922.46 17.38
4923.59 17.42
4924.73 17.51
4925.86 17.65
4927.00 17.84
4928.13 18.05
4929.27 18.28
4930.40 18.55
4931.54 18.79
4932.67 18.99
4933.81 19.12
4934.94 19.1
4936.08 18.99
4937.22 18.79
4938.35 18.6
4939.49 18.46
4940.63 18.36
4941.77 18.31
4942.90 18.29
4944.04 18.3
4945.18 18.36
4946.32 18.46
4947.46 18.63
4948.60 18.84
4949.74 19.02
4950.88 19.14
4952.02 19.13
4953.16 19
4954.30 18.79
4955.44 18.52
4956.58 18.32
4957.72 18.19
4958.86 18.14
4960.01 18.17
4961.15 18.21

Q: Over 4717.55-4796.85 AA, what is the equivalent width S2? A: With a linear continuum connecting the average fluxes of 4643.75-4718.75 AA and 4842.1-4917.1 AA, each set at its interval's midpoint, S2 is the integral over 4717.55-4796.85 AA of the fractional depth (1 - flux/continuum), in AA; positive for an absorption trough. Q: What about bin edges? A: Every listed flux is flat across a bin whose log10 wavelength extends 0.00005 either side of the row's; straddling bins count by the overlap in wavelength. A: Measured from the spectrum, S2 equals -4.1 AA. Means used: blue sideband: 16.7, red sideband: 17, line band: 17.6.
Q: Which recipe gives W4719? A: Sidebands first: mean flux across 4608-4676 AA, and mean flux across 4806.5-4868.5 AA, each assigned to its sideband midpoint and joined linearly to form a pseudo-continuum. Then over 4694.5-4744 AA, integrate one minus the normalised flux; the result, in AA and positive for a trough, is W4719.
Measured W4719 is 1.41 AA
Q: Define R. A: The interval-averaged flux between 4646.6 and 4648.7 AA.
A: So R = 14.8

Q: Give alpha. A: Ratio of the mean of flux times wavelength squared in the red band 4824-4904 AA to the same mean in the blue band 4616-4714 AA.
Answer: 1.12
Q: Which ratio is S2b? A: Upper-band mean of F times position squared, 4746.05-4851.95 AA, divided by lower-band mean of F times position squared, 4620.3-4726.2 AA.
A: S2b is 1.13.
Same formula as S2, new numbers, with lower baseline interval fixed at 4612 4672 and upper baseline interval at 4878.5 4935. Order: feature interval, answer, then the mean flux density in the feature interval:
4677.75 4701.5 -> 1.13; 16.5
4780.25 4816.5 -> -1.86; 18.3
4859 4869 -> 0.55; 16.5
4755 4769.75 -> -0.01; 17.4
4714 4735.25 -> -0.21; 17.5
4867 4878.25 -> 0.49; 16.7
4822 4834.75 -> -1.09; 18.9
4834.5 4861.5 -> 0.32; 17.3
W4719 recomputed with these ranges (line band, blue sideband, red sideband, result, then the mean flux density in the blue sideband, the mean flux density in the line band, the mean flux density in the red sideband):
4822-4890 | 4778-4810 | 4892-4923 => 2.8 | 18.3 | 17.2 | 17.7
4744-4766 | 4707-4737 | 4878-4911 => -0.7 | 17.3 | 17.9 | 17.3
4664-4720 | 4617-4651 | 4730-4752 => 1.7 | 17.3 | 16.8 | 17.3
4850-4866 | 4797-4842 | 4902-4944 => 2.1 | 18.7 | 16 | 17.9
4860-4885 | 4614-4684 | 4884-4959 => 1.9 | 17.2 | 16.4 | 18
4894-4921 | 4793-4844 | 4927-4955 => 1.5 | 18.7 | 17.7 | 18.7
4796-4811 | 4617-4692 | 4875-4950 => -0.9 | 17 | 18.4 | 17.7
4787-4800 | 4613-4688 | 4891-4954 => -0.6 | 17.1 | 18.5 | 18.1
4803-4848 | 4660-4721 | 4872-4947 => -3.4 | 16.9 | 18.6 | 17.6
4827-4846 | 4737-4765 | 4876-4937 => -1.0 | 17.7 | 18.5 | 17.5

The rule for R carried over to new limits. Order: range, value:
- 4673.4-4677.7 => 16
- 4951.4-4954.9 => 19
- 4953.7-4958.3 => 18.5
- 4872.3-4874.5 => 16.7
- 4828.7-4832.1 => 18.5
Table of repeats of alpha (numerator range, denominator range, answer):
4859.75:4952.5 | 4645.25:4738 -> 1.14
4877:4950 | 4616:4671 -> 1.15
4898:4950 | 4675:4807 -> 1.12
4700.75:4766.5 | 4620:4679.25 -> 1.05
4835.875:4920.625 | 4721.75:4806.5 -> 1.01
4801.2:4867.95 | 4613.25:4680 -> 1.13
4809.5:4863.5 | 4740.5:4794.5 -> 1.04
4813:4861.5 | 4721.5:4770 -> 1.08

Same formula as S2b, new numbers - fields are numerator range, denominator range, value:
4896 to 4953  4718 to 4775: 1.12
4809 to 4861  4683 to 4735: 1.13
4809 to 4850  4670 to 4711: 1.22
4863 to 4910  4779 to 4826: 0.96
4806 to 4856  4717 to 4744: 1.10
